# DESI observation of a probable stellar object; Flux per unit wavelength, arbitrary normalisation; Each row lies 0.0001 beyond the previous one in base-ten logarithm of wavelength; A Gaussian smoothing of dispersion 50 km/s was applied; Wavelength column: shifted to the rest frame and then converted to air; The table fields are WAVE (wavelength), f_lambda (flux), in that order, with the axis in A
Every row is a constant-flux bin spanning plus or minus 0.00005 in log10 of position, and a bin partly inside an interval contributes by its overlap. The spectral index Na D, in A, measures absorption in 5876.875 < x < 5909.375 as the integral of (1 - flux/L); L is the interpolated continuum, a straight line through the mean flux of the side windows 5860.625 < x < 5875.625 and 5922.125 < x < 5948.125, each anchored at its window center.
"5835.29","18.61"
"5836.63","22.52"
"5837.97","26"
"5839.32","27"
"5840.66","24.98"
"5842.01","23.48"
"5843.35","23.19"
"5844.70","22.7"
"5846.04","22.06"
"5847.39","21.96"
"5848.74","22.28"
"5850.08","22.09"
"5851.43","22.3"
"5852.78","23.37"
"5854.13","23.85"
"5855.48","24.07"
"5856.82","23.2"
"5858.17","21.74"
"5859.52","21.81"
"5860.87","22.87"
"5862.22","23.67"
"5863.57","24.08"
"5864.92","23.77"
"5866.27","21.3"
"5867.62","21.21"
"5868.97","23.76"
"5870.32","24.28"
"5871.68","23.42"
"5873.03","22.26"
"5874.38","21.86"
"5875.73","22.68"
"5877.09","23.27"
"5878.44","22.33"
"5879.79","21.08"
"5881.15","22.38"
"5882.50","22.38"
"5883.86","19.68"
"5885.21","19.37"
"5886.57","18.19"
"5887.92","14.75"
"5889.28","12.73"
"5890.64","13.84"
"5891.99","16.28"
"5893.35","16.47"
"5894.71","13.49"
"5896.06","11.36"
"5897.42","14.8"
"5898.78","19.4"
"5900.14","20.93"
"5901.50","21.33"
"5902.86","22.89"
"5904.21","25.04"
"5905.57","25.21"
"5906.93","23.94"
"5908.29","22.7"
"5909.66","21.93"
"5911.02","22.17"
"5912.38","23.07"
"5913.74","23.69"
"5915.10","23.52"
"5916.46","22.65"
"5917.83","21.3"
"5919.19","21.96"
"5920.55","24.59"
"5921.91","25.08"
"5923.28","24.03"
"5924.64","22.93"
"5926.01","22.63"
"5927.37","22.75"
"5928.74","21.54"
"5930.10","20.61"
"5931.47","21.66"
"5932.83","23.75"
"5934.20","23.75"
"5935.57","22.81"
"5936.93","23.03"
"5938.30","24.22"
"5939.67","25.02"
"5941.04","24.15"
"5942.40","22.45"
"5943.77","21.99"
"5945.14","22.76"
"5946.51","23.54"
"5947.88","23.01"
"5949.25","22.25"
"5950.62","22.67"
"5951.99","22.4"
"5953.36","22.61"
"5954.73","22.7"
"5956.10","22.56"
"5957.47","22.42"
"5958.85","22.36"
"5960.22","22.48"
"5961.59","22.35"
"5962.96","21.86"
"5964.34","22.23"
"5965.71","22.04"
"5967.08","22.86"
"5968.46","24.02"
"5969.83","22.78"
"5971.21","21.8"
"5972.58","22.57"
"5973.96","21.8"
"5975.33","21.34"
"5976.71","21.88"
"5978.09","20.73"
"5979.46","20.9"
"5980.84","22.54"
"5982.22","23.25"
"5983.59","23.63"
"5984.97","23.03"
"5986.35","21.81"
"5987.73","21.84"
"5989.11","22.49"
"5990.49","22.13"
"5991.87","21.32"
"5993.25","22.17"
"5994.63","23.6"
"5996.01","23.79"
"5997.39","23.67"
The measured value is 5.19 A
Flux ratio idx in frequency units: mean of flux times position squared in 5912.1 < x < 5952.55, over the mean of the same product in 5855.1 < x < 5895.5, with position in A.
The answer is 1.13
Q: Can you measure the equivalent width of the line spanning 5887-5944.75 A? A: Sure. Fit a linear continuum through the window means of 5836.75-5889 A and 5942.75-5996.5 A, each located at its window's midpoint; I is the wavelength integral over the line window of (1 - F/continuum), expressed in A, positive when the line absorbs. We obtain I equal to 3.0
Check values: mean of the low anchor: 22.4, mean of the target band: 21.3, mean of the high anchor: 22.4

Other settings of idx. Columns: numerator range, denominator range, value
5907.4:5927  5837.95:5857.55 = 1.01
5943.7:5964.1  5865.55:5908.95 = 1.14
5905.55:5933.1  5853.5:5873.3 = 1.01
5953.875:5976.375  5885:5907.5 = 1.26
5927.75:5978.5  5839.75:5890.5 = 1.06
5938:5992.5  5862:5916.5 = 1.11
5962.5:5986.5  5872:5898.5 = 1.25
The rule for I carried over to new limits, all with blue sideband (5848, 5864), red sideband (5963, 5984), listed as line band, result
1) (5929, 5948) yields -0.5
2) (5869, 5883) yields 0.1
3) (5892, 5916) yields 2.2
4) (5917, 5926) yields -0.3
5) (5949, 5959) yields -0.1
